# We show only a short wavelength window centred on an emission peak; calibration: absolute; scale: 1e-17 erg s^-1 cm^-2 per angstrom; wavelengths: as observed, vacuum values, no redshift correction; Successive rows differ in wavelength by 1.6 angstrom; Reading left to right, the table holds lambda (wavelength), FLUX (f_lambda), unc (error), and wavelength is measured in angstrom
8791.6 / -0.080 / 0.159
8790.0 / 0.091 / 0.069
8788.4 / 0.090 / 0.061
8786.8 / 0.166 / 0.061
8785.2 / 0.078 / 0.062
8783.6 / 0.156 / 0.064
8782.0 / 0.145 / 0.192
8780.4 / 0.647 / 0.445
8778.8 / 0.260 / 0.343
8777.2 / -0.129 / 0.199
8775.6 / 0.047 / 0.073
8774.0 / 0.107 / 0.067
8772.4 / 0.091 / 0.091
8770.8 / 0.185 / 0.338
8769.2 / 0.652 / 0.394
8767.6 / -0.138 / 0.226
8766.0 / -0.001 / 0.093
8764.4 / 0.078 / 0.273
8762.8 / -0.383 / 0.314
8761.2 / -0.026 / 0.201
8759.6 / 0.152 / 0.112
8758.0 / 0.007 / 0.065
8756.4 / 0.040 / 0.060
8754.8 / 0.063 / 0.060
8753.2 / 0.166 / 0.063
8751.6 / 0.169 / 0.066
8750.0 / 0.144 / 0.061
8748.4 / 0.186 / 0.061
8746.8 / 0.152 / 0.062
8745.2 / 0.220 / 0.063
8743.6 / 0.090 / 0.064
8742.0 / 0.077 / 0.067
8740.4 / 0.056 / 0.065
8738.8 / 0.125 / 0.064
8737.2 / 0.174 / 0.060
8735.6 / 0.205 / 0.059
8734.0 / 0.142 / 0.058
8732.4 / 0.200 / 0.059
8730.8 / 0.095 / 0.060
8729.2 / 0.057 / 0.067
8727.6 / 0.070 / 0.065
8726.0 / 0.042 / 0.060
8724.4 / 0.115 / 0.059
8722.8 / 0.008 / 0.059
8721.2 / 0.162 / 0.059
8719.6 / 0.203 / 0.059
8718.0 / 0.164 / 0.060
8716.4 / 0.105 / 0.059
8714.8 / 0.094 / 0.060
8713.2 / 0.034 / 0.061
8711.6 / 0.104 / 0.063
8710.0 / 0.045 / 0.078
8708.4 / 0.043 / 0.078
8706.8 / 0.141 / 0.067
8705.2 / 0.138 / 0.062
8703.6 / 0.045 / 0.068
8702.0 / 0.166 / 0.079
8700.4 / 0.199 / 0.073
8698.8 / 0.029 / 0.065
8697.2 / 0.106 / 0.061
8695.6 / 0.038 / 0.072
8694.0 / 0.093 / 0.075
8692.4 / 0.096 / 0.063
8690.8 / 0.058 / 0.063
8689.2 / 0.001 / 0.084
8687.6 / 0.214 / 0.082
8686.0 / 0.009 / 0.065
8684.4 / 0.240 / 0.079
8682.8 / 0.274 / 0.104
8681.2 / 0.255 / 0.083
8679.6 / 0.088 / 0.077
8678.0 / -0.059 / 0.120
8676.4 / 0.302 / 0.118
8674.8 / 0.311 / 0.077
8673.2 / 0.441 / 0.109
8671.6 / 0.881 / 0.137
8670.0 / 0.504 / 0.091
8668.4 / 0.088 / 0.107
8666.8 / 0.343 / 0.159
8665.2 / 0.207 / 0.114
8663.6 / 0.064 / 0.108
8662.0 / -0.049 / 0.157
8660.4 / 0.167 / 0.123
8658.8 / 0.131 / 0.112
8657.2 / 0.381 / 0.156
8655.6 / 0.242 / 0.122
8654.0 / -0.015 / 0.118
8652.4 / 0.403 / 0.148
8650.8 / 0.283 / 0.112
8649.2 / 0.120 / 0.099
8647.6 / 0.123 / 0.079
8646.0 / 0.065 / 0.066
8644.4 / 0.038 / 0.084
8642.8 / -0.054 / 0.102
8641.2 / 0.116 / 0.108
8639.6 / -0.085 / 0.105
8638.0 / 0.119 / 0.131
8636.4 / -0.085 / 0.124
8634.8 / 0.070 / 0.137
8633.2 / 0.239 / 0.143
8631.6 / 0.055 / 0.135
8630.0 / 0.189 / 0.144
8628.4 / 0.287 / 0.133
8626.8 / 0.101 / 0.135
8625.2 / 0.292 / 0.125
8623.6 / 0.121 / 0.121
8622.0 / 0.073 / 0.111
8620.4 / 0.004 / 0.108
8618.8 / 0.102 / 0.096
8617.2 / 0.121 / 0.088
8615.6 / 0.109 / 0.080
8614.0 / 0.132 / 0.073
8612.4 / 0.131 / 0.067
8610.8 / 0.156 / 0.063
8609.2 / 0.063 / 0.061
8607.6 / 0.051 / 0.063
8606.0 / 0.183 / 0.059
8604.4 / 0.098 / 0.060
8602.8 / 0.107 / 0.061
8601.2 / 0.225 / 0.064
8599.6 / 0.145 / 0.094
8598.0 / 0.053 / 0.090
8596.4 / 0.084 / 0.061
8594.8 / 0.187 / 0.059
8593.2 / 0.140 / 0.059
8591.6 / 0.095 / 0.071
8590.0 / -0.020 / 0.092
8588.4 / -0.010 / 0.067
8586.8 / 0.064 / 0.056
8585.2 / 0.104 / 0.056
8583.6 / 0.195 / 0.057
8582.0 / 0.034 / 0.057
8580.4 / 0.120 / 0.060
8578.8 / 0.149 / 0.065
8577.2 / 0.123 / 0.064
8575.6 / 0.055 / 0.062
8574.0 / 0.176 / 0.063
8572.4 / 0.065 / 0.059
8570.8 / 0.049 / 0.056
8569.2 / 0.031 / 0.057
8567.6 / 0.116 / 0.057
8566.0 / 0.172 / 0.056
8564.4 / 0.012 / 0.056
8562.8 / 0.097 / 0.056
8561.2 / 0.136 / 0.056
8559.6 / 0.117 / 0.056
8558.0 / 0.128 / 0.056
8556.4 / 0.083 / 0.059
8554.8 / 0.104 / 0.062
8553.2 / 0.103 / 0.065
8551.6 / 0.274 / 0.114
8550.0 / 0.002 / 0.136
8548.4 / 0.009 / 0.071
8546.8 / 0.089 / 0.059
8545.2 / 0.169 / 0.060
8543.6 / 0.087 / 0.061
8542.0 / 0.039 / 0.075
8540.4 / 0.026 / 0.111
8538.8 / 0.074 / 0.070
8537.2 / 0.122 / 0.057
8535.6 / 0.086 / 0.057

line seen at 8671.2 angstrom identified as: H-gamma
